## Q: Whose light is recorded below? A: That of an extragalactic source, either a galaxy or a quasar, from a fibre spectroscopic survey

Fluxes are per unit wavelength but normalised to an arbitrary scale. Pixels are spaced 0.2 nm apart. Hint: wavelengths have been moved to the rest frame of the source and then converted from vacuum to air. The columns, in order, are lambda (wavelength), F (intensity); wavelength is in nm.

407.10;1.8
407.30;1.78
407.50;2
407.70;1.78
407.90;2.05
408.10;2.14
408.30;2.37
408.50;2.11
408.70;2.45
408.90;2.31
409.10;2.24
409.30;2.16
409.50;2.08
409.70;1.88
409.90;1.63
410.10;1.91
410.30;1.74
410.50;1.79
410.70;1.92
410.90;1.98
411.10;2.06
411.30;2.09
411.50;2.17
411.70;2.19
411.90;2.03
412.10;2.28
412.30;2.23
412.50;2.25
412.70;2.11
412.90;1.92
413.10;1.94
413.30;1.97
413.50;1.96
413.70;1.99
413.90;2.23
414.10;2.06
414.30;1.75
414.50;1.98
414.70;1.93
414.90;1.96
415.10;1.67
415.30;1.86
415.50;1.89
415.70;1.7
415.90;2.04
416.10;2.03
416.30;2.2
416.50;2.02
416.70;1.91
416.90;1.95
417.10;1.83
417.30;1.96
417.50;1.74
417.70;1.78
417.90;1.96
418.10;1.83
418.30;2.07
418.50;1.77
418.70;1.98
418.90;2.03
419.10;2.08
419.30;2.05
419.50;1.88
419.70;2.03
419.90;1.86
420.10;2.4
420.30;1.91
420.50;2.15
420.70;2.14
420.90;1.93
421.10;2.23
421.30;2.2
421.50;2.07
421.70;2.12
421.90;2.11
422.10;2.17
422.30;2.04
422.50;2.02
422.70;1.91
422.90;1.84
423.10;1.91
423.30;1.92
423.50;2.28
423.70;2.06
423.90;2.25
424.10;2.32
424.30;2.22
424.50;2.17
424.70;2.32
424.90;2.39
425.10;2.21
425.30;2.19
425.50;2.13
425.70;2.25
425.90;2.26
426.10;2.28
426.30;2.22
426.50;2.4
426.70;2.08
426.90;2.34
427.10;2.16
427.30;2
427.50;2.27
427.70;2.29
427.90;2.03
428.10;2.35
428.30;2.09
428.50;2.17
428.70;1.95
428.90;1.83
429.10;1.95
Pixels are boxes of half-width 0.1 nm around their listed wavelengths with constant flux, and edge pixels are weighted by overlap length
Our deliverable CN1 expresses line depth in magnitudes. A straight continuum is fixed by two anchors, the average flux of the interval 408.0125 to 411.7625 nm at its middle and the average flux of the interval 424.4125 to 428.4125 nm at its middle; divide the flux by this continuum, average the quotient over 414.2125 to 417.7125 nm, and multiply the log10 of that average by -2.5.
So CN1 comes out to 0.12 mag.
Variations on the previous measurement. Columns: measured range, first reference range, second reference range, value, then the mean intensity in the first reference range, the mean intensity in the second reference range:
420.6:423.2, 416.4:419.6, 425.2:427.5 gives 0.00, 1.93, 2.21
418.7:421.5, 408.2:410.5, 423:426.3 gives 0.05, 2.07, 2.2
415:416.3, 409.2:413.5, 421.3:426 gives 0.09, 2.01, 2.14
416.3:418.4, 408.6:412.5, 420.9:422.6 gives 0.09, 2.06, 2.11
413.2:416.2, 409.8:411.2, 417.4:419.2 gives -0.03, 1.86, 1.92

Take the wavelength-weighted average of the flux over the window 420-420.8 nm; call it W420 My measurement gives 2.15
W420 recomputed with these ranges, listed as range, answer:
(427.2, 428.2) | 2.19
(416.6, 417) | 1.93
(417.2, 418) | 1.86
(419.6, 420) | 1.94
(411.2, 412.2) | 2.15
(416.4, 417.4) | 1.93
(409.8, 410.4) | 1.76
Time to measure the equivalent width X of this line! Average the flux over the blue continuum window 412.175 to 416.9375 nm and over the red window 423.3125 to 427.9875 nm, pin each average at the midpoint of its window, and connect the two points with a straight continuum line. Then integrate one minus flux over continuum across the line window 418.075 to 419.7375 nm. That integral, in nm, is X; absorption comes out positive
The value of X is 0.08 nm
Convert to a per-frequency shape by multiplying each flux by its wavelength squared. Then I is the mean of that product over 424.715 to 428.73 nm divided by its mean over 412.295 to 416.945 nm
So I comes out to 1.18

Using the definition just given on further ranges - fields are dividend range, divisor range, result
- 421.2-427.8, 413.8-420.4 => 1.15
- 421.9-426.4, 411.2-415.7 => 1.13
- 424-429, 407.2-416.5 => 1.17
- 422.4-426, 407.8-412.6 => 1.10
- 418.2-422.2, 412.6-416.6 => 1.08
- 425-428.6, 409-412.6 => 1.17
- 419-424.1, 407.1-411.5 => 1.09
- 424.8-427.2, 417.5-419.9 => 1.20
